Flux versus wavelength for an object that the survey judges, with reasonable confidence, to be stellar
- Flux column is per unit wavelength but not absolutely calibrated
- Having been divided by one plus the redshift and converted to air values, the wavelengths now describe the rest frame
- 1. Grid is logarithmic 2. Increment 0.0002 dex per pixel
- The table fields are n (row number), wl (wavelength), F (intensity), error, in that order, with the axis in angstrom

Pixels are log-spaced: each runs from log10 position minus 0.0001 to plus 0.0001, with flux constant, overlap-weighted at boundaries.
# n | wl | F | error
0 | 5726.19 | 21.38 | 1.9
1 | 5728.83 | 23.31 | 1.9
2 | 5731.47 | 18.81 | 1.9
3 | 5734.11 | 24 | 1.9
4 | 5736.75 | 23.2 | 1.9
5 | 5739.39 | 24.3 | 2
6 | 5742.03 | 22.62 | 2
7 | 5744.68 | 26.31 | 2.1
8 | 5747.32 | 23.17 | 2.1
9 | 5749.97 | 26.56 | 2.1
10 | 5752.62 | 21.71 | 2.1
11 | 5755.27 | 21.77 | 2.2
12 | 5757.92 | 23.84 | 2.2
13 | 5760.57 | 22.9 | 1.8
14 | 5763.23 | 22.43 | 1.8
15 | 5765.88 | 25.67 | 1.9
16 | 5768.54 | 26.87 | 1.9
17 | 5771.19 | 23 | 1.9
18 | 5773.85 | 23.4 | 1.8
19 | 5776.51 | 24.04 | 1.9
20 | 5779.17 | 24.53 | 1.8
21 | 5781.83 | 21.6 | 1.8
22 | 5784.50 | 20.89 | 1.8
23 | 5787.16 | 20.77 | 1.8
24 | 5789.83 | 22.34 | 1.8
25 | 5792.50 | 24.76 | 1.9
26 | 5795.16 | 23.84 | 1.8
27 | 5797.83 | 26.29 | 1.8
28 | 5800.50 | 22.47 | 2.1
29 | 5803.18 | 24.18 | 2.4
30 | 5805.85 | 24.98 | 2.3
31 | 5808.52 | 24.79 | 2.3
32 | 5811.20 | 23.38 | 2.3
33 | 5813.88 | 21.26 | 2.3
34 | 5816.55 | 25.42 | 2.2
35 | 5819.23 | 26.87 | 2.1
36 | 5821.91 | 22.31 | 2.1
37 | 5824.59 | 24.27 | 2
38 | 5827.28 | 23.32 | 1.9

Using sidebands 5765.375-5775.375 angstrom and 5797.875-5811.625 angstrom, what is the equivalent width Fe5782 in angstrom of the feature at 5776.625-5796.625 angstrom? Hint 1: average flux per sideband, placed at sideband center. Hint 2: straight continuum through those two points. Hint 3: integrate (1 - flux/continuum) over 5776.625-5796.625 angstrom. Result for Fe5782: 1.4 angstrom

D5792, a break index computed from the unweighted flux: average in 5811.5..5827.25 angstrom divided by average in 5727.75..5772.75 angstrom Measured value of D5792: 1.02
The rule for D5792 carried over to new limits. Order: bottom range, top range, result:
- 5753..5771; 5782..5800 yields 0.97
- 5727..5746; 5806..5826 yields 1.04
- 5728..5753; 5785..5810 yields 1.01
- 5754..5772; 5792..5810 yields 1.03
